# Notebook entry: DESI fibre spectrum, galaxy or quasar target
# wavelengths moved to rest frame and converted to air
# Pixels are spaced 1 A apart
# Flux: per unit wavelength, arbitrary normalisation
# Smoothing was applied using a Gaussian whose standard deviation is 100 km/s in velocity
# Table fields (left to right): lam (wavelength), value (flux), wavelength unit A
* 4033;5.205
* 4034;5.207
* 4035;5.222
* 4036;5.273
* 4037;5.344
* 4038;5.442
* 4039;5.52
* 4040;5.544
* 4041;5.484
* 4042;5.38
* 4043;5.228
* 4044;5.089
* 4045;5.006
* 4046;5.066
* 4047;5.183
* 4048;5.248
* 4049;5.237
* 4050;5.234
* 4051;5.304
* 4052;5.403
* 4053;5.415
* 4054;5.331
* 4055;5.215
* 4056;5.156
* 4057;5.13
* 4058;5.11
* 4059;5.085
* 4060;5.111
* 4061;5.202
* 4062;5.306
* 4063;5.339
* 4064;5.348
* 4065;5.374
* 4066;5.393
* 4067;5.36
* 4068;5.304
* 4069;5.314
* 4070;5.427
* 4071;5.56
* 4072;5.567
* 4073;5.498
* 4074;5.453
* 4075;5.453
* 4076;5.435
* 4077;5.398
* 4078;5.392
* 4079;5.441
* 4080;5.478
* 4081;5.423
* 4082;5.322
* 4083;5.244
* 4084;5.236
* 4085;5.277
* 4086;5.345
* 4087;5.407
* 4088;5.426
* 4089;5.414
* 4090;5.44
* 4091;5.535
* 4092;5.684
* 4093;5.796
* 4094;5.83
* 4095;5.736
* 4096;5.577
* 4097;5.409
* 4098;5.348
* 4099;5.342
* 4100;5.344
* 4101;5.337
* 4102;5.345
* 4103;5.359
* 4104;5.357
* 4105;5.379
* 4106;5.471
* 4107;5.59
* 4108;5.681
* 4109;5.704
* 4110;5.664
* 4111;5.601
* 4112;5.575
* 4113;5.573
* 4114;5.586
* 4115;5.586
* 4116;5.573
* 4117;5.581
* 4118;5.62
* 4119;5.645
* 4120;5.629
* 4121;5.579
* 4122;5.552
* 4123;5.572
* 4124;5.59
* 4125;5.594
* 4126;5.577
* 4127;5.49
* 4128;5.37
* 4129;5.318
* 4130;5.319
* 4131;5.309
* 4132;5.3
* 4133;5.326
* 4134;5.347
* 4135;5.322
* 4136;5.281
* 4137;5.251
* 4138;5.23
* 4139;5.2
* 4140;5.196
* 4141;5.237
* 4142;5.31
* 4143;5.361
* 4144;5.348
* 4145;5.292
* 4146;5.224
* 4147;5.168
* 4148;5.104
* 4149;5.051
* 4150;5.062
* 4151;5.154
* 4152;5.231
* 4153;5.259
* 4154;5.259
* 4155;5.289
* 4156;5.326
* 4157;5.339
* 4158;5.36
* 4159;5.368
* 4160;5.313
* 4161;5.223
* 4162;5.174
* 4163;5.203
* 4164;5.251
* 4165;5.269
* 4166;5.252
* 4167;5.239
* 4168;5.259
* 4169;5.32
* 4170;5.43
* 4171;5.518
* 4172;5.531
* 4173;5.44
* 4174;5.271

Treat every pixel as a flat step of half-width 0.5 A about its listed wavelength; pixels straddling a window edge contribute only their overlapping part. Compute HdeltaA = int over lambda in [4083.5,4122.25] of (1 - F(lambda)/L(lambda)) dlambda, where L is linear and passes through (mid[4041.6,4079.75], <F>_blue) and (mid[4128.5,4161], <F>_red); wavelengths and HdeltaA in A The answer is -1.7 A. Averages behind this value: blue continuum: 5.3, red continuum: 5.26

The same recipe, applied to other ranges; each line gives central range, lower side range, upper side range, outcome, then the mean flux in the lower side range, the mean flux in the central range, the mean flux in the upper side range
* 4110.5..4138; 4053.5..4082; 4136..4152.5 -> -1.21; 5.34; 5.48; 5.22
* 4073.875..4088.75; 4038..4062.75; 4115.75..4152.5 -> -0.25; 5.25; 5.38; 5.36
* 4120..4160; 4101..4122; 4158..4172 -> 0.71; 5.55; 5.32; 5.3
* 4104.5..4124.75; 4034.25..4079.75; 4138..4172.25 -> -1.15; 5.32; 5.59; 5.27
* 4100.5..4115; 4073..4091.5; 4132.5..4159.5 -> -0.48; 5.4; 5.52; 5.26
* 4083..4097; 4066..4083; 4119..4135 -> -0.18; 5.42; 5.5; 5.46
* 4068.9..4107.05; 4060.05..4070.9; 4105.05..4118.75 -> 0.10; 5.34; 5.45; 5.59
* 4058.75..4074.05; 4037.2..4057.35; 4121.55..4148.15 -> -0.17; 5.28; 5.35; 5.34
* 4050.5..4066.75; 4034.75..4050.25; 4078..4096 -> 0.26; 5.28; 5.27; 5.47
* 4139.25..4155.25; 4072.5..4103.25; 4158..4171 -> 0.31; 5.44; 5.22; 5.29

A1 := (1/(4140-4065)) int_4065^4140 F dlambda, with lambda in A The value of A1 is 5.46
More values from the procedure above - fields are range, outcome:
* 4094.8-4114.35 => 5.49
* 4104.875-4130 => 5.56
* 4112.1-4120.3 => 5.6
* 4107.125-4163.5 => 5.38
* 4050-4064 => 5.24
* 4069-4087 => 5.41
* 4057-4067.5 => 5.26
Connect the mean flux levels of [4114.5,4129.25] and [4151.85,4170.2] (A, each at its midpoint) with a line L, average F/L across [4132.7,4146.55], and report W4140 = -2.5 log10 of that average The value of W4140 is 0.03 mag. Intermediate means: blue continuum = 5.56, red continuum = 5.28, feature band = 5.28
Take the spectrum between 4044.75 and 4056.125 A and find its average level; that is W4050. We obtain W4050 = 5.24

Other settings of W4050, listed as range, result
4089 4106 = 5.49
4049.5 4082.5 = 5.34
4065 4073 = 5.42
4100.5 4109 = 5.46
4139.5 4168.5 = 5.25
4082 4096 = 5.49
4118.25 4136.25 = 5.46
